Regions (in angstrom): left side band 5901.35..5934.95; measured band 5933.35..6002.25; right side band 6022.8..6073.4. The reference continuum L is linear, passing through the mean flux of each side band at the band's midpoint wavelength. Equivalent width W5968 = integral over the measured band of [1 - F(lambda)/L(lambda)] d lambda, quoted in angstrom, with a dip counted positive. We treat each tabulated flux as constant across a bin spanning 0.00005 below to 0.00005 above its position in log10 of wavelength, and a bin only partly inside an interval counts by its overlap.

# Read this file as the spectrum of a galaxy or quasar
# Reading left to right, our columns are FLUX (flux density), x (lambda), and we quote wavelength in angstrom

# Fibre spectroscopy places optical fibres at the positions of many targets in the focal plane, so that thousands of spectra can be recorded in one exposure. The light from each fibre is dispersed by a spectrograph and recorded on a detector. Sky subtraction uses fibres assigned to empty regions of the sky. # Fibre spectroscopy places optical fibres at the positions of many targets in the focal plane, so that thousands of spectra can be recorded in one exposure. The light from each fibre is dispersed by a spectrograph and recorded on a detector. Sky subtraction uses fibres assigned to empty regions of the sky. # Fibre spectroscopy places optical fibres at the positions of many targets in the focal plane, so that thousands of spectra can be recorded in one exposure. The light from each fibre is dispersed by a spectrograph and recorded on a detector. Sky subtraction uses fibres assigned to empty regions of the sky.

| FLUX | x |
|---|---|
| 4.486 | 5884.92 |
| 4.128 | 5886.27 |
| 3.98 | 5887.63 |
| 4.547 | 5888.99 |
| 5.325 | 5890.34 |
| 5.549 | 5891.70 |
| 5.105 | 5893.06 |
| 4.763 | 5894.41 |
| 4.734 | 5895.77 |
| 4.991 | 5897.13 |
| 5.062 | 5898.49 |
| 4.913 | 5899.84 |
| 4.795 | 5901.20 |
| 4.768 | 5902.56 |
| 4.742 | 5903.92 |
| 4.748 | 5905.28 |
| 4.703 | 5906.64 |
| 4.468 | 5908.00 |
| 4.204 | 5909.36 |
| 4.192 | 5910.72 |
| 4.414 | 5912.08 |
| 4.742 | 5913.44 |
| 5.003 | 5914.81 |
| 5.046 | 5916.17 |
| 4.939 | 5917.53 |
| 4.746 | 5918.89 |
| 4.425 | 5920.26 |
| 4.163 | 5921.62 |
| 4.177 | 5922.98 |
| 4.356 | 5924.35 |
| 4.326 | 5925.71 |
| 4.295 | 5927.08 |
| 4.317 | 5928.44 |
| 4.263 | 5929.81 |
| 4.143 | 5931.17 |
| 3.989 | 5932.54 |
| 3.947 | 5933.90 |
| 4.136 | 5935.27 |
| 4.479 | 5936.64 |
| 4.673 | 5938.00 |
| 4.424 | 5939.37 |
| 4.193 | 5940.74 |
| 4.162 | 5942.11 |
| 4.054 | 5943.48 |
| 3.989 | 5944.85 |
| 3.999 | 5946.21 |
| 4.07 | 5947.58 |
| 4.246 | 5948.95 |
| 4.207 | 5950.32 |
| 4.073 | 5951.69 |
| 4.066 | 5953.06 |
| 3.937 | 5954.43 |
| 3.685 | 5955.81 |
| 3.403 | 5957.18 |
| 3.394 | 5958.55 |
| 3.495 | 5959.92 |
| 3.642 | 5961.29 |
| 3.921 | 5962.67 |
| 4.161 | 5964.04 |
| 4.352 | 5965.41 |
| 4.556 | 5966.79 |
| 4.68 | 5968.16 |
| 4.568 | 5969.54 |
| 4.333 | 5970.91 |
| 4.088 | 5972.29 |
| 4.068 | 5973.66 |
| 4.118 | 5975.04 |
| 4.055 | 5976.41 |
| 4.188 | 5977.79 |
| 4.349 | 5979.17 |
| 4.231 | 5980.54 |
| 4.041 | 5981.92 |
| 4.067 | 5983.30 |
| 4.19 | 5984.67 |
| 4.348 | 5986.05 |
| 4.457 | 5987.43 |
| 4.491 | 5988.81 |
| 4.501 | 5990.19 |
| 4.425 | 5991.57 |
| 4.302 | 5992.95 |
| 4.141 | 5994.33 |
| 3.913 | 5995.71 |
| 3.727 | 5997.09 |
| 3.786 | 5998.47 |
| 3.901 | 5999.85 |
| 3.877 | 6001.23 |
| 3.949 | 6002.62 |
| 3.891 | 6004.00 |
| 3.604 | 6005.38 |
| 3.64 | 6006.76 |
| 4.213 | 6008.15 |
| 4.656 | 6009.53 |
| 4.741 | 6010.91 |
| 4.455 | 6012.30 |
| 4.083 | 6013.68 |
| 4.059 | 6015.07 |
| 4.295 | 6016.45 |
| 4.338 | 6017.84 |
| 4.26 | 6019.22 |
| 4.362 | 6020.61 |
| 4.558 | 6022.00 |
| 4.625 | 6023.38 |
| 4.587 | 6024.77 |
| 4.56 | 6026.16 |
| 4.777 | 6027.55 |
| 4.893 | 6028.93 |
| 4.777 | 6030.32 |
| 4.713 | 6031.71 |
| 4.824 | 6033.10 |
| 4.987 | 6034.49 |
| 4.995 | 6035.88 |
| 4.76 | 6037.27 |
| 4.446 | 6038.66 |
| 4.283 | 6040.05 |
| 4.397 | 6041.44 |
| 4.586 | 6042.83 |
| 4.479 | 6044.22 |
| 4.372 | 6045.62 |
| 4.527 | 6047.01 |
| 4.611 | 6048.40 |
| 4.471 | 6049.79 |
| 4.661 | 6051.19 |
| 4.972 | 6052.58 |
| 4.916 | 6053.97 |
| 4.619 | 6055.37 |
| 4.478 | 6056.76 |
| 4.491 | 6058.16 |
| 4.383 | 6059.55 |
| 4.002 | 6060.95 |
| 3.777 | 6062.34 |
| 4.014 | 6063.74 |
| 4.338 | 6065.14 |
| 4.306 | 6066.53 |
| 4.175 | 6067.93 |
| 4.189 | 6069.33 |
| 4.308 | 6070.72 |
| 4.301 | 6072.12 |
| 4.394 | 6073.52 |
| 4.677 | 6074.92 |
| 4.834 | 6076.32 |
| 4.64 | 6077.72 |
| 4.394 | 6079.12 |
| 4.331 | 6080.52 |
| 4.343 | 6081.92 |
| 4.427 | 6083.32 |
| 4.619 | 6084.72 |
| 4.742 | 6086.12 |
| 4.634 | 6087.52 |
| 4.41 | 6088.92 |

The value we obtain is 5.6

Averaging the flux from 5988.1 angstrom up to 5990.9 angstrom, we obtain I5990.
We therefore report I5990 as 4.49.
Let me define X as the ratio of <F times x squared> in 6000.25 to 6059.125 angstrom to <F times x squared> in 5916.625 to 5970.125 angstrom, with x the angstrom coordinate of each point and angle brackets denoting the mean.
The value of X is 1.10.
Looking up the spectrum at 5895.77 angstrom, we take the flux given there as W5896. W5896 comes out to 4.734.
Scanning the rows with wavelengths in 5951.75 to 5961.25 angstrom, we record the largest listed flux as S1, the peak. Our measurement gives 4.066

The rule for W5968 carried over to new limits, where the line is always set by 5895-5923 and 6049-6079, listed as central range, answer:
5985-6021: 2.8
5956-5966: 1.8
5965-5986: 1.4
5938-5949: 1.1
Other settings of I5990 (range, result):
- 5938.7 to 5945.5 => 4.16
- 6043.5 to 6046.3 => 4.42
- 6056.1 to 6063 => 4.23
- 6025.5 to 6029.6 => 4.75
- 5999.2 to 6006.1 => 3.84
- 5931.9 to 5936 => 4.03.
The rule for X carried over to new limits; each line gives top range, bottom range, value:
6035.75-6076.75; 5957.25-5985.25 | 1.11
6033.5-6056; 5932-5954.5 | 1.15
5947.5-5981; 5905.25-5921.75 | 0.90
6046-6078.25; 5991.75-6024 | 1.09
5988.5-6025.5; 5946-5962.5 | 1.11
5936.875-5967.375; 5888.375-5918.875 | 0.85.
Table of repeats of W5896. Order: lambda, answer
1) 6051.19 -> 4.661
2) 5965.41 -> 4.352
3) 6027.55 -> 4.777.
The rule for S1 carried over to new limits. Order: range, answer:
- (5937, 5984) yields 4.68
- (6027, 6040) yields 4.995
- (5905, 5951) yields 5.046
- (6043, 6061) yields 4.972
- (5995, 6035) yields 4.987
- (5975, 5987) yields 4.349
